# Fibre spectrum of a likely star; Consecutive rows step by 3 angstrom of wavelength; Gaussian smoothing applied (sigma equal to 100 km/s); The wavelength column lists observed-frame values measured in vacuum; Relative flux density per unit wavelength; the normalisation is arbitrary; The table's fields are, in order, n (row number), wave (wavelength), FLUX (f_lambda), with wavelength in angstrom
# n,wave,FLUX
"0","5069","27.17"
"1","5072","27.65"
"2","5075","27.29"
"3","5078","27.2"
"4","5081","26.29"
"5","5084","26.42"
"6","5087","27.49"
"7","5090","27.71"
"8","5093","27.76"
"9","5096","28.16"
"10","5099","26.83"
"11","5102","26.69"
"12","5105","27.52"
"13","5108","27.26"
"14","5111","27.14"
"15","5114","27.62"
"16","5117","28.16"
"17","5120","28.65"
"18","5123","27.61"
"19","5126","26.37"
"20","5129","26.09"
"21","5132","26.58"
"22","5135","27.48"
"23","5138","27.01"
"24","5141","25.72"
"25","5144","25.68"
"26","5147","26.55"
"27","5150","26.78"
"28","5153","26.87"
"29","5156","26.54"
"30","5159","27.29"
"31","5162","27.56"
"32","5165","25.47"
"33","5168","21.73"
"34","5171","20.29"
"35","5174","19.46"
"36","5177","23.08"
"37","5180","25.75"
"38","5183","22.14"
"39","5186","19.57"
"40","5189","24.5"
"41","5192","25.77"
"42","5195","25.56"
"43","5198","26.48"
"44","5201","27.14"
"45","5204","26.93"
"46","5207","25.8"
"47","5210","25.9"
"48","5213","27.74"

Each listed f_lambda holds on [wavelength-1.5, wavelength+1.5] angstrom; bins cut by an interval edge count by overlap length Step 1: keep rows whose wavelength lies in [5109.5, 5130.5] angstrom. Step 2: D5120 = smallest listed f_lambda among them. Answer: 26.09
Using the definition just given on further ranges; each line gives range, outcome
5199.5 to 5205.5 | 26.93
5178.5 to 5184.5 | 22.14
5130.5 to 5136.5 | 26.58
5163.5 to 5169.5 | 21.73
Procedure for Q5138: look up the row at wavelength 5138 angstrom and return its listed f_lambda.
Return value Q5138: 27.01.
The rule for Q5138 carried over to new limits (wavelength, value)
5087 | 27.49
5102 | 26.69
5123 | 27.61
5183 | 22.14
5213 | 27.74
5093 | 27.76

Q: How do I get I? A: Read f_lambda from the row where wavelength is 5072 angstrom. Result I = 27.65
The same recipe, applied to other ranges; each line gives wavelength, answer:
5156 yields 26.54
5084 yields 26.42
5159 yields 27.29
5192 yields 25.77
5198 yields 26.48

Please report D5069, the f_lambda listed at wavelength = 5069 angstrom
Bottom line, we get 27.17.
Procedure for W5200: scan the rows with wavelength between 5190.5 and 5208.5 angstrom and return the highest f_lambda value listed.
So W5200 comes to 27.14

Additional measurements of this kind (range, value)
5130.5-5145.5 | 27.48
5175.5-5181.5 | 25.75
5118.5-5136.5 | 28.65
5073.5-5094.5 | 27.76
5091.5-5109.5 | 28.16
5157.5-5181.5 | 27.56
